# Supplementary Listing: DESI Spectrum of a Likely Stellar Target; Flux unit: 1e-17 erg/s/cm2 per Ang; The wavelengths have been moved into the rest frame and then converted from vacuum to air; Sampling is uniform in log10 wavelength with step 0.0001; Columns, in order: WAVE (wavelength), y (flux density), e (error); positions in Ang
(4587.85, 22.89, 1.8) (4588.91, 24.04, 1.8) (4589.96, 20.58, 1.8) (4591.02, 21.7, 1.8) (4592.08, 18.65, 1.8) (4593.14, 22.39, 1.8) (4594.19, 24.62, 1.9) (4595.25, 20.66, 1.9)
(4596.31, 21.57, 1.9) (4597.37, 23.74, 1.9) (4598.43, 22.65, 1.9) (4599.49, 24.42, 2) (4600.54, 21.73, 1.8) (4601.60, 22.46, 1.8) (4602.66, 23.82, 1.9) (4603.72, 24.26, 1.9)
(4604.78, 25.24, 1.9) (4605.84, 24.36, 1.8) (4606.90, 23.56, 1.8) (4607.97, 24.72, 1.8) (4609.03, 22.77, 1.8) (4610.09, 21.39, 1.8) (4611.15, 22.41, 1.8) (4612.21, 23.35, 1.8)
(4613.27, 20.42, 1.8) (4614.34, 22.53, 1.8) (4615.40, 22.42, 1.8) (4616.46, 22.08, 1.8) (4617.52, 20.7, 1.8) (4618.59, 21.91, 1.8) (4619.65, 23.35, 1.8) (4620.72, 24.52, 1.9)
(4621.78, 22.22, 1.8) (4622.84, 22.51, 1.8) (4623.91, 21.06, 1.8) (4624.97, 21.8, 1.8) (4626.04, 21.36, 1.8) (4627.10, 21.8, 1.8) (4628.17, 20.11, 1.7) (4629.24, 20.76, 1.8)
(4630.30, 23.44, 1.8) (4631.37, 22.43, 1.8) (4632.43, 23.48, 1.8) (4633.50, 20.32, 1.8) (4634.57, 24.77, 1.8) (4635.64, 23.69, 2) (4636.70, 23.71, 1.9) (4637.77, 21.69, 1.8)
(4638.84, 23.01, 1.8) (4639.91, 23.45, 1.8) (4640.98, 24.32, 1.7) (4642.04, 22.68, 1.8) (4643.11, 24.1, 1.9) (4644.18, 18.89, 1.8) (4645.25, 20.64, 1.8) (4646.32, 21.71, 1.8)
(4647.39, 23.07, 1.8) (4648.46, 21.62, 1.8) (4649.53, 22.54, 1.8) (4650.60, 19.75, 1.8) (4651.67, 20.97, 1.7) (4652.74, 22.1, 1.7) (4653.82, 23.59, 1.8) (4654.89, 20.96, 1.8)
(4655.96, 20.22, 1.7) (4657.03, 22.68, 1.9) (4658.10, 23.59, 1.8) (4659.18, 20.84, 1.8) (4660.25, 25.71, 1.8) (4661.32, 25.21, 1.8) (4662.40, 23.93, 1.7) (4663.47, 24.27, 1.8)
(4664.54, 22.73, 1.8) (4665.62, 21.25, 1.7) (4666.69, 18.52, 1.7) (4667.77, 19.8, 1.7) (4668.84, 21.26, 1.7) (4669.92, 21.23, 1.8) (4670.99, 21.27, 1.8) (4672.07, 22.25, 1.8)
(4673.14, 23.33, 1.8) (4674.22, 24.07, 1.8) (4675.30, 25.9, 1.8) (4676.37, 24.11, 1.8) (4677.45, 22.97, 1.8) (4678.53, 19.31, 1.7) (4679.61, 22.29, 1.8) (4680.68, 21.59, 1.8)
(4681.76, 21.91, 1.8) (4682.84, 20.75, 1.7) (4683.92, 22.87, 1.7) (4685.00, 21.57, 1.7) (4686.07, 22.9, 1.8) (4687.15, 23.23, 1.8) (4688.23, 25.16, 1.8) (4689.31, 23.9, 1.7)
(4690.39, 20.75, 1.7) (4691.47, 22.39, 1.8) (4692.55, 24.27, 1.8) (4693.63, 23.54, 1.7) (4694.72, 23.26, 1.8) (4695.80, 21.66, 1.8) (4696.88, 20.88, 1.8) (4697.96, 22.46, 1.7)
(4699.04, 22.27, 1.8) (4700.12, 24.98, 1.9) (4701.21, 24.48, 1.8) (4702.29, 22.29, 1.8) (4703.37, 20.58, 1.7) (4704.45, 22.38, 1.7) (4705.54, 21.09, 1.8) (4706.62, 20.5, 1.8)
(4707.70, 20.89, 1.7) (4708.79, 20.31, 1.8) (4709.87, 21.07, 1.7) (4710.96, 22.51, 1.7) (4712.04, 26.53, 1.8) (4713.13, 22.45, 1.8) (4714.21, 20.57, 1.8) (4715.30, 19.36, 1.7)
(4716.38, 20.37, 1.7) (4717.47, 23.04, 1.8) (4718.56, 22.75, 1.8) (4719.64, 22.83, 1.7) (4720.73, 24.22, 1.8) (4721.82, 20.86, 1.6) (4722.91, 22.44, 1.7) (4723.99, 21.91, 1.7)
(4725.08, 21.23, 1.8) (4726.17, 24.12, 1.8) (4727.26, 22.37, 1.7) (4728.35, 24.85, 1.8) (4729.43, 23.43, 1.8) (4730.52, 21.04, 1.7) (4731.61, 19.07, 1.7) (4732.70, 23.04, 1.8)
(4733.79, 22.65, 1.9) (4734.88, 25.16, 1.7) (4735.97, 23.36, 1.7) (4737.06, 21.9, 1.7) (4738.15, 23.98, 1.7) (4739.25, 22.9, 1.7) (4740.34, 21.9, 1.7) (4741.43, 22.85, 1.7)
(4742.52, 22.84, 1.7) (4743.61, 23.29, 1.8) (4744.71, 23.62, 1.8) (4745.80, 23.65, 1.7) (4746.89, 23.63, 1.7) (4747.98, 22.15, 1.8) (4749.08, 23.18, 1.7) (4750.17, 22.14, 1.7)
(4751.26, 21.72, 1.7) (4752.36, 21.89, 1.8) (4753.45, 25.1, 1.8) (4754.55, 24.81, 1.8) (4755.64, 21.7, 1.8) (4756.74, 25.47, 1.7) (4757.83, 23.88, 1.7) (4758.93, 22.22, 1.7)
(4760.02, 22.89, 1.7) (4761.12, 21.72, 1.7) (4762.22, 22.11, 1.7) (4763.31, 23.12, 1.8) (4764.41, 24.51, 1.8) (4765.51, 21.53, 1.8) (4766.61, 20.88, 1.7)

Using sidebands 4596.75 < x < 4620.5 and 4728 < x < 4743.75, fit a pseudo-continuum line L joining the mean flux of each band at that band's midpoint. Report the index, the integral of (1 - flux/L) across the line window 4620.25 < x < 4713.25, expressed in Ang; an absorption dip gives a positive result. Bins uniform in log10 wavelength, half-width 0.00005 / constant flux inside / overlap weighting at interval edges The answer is 2.1 Ang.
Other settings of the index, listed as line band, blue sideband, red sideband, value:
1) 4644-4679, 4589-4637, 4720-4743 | 0.63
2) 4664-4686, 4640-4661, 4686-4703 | 0.65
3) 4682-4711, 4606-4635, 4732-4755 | 0.60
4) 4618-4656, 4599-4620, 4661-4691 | 0.83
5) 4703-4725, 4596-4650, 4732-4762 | 1.06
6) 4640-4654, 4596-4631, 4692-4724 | 0.29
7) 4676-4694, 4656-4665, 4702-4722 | 0.11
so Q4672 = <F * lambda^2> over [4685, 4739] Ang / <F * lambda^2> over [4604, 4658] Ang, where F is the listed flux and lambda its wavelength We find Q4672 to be 1.0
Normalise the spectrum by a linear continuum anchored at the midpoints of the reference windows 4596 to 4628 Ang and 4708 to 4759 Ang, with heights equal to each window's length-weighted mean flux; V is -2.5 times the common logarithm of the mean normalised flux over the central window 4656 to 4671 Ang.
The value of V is 0.02 mag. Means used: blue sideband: 22.7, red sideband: 22.7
